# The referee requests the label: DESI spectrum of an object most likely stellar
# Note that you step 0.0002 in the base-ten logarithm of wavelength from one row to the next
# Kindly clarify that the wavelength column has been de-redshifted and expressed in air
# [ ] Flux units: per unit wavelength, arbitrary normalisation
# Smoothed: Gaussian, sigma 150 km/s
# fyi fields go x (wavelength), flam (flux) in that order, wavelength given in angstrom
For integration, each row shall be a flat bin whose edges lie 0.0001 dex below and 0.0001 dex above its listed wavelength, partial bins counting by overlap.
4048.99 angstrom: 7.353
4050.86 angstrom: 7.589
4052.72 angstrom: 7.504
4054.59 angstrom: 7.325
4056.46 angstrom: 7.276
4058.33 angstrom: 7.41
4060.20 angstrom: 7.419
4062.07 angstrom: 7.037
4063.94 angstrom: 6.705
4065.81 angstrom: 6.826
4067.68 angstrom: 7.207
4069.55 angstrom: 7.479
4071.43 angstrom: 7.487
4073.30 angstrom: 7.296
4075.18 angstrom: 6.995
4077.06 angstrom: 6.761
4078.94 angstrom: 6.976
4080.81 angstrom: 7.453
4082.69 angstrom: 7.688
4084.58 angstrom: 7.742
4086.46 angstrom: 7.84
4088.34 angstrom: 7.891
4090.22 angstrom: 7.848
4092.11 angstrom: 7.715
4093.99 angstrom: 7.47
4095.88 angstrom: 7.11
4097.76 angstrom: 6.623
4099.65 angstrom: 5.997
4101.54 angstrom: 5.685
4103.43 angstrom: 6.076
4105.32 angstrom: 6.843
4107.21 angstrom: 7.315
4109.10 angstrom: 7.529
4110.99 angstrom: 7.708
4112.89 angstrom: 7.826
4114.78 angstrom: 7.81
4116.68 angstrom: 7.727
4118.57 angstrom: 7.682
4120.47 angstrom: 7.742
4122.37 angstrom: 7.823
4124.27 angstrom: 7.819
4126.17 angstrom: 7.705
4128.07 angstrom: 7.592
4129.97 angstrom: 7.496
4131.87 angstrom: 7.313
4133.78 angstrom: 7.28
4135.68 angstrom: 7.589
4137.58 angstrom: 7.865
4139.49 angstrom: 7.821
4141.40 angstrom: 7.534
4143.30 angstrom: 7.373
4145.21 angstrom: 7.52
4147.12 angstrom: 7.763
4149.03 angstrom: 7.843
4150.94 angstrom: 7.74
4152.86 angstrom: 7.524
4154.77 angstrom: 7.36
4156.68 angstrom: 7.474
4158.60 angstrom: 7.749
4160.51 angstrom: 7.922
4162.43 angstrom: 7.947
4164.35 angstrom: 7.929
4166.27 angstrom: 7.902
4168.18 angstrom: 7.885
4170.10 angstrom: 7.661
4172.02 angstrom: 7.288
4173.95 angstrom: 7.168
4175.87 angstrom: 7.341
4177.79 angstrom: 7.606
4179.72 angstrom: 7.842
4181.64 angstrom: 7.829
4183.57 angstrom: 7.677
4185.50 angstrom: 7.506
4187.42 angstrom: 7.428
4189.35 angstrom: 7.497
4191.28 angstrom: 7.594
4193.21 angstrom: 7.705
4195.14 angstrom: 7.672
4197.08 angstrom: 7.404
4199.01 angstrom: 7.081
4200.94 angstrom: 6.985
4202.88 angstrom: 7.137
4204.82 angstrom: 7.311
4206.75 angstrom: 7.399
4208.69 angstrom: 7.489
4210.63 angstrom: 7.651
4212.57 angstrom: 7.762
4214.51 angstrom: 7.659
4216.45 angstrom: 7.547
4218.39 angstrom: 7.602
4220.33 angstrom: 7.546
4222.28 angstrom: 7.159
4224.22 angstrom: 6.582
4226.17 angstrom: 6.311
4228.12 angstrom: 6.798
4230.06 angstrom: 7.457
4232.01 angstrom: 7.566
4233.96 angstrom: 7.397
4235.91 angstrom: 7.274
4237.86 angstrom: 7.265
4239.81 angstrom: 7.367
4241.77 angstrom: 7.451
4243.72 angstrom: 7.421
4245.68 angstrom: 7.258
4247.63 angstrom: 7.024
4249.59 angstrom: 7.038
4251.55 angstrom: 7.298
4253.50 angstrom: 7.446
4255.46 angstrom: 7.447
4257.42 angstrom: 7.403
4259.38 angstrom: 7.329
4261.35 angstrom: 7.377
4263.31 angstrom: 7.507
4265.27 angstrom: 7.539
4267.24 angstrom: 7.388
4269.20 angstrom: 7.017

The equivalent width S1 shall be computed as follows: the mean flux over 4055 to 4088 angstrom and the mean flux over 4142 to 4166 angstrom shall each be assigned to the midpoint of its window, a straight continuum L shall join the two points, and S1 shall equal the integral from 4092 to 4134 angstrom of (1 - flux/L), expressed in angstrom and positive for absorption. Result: 1.1 angstrom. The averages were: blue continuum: 7.28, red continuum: 7.68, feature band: 7.29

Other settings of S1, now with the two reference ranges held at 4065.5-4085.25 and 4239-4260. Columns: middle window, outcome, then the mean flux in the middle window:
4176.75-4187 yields -0.53 angstrom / 7.68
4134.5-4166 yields -1.71 angstrom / 7.69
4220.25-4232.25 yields 0.52 angstrom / 6.99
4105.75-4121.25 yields -0.76 angstrom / 7.64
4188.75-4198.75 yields -0.33 angstrom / 7.54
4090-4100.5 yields 0.27 angstrom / 7.09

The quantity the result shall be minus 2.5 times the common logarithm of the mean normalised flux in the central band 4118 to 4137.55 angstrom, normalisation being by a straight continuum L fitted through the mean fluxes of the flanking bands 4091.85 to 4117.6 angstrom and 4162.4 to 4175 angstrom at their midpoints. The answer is -0.05 mag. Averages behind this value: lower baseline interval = 7.09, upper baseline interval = 7.66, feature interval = 7.61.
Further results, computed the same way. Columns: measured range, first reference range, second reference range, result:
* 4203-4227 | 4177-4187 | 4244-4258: 0.02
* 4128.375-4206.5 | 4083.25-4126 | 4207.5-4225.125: -0.02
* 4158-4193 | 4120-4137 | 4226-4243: -0.03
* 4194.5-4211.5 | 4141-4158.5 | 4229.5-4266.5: 0.02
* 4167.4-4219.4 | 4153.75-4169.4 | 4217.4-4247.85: 0.00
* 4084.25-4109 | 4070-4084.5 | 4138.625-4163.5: 0.04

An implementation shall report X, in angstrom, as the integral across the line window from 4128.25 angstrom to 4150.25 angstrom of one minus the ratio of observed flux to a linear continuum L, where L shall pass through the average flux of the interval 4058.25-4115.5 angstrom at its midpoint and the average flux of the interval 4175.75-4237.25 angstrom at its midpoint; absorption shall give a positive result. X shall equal -0.9 angstrom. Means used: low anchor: 7.21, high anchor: 7.4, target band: 7.59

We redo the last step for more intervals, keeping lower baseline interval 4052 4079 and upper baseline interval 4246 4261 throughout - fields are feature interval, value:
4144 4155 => -0.6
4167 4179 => -0.4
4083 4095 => -0.9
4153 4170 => -1.2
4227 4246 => -0.1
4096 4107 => 1.3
